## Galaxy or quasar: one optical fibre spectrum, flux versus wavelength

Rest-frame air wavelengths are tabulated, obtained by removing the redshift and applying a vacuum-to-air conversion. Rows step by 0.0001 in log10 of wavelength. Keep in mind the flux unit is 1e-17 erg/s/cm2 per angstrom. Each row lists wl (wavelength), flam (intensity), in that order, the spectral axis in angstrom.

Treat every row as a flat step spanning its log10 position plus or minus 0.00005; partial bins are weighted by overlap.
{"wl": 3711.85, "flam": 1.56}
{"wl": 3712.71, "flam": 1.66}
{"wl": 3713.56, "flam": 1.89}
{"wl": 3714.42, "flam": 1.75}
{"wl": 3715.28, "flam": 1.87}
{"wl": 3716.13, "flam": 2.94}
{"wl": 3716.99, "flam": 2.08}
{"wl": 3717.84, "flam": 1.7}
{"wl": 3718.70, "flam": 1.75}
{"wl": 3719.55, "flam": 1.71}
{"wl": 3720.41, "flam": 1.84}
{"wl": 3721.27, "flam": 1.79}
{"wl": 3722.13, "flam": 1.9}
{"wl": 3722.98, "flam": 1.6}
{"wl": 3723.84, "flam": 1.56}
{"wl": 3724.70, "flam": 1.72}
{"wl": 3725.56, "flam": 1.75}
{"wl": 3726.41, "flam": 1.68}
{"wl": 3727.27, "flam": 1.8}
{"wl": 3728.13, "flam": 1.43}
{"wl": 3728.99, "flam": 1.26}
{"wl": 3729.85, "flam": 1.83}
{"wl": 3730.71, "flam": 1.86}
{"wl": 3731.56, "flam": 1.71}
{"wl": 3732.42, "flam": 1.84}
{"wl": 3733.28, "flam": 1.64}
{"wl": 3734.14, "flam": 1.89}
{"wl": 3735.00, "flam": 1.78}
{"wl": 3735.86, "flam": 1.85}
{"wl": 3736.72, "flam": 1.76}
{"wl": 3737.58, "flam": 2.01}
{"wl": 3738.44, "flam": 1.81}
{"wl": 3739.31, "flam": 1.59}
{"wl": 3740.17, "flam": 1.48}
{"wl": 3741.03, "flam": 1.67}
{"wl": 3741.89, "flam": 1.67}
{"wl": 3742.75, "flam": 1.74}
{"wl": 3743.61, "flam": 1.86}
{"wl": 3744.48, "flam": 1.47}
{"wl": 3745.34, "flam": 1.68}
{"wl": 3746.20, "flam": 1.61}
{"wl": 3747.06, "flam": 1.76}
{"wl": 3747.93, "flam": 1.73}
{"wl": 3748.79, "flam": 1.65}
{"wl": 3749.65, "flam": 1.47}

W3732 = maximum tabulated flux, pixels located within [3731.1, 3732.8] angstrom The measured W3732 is 1.84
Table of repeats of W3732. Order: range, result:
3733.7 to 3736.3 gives 1.89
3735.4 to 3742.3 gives 2.01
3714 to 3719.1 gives 2.94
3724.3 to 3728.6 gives 1.8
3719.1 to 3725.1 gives 1.9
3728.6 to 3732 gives 1.86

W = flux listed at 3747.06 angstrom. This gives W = 1.76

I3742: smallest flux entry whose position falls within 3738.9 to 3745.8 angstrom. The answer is 1.47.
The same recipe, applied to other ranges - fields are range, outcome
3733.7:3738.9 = 1.76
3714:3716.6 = 1.75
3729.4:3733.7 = 1.64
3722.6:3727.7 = 1.56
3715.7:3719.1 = 1.7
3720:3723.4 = 1.6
